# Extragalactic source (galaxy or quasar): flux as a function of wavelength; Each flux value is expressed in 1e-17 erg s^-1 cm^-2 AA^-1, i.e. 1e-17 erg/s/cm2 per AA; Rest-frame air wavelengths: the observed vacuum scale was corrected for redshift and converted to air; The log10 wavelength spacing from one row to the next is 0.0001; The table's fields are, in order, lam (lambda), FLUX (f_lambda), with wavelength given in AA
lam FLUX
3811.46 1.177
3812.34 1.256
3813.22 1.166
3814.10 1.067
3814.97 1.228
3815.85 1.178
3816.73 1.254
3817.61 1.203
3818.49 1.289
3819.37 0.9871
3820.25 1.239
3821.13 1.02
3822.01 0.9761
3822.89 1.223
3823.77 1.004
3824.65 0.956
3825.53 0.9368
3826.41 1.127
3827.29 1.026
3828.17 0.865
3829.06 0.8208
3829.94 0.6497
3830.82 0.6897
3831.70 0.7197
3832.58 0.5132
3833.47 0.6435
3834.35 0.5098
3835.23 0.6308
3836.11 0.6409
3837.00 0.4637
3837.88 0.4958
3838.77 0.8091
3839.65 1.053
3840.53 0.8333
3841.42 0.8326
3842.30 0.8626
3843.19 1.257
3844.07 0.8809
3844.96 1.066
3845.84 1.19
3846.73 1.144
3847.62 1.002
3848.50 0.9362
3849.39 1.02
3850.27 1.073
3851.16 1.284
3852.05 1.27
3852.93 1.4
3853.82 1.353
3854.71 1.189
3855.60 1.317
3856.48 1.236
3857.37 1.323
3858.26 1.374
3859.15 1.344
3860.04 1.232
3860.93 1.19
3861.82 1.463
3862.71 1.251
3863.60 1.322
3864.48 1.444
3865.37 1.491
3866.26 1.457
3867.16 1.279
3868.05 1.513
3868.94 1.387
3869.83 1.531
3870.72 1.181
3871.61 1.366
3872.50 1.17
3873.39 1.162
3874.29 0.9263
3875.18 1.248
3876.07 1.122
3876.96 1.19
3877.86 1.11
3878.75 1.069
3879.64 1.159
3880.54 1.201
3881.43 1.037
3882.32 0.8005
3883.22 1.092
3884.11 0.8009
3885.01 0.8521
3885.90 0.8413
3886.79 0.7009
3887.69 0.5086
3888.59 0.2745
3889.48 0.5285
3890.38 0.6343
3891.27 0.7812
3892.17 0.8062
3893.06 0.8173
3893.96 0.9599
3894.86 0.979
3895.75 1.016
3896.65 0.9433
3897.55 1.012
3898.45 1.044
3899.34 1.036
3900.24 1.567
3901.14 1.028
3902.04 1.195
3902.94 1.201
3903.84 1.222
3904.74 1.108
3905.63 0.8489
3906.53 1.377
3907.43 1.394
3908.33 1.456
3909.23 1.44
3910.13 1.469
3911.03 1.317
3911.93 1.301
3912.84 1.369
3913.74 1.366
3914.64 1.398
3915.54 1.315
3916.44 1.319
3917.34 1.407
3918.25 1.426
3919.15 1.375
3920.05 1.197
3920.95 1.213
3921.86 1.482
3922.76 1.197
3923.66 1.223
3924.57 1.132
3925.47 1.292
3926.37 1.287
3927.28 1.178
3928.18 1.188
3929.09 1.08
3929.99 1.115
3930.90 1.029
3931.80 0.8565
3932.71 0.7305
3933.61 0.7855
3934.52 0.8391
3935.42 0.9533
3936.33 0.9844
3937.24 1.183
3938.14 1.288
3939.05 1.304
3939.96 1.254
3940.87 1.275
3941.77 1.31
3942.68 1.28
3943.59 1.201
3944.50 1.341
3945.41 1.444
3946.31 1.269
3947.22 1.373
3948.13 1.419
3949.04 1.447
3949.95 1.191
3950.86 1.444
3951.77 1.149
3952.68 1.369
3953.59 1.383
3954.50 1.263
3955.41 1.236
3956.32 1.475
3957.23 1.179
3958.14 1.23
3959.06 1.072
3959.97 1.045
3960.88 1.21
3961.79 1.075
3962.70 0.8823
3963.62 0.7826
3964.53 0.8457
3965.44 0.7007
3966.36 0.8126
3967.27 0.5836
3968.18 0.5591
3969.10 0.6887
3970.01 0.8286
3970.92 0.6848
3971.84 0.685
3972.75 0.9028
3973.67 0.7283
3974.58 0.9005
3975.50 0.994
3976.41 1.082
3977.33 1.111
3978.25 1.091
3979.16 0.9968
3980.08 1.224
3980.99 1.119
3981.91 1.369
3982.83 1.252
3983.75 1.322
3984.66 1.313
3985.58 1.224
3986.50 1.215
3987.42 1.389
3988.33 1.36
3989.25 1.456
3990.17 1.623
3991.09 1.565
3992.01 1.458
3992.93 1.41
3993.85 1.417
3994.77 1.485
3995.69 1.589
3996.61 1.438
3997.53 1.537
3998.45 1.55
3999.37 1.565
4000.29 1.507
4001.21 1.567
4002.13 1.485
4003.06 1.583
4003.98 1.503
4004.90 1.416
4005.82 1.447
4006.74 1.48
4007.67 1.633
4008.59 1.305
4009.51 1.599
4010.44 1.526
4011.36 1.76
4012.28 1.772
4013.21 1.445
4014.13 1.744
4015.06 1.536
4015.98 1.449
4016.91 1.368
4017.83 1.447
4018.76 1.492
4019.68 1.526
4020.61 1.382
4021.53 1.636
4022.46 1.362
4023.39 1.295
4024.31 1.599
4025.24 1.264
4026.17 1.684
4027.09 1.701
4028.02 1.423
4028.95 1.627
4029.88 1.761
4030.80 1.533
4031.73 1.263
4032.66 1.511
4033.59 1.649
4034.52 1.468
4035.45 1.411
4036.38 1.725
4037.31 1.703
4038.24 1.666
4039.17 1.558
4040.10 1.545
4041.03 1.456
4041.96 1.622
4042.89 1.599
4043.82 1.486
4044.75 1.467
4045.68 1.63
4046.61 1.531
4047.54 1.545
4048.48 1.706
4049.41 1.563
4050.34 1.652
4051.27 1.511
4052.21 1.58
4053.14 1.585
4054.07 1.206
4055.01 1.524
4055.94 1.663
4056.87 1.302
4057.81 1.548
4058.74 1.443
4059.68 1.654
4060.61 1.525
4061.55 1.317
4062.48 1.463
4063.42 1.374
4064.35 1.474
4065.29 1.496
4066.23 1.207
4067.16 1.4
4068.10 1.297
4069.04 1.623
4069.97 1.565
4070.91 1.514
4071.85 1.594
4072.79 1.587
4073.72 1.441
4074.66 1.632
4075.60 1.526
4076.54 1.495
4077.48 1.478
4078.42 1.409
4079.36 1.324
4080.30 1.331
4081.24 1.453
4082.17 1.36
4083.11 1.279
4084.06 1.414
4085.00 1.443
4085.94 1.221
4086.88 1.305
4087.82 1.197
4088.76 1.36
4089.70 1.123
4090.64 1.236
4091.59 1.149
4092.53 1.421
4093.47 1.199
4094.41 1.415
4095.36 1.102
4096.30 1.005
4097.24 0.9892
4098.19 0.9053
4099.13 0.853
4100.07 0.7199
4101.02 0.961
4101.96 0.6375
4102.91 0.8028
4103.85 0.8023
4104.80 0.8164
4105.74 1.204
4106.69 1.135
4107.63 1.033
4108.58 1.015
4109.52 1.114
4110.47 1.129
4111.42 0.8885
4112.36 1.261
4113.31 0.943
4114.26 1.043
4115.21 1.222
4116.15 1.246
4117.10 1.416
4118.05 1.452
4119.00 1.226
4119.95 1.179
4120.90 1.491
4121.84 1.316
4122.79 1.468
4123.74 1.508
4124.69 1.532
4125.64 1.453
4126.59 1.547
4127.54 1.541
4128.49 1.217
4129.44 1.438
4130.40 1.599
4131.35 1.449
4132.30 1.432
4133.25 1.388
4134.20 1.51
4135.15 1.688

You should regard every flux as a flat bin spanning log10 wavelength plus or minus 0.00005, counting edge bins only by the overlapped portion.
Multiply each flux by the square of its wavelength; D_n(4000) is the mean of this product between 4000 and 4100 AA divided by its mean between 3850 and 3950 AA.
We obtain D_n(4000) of 1.34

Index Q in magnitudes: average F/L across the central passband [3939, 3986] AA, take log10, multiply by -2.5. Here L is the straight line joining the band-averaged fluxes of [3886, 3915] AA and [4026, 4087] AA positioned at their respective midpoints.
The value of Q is 0.111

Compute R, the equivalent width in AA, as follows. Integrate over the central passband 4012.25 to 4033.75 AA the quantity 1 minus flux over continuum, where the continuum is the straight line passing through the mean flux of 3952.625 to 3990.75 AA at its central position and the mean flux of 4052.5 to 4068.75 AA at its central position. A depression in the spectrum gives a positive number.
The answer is -3.76 AA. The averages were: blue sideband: 1.08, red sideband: 1.44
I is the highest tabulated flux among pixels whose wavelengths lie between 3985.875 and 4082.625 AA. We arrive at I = 1.772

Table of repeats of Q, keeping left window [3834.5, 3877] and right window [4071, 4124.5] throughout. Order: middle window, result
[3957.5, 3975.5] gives 0.34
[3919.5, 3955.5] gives -0.03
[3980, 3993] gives -0.14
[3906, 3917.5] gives -0.18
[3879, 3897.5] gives 0.34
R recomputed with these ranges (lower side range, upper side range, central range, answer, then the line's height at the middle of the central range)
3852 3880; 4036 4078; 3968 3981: 4.70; 1.42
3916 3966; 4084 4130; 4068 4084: -3.82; 1.18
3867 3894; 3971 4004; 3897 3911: -2.13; 1.06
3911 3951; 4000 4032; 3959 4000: 7.68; 1.39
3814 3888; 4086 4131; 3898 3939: -4.04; 1.1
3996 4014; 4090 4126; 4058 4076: -2.57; 1.3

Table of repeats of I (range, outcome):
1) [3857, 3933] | 1.567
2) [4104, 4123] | 1.491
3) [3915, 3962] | 1.482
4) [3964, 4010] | 1.633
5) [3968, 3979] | 1.111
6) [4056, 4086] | 1.654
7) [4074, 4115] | 1.632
